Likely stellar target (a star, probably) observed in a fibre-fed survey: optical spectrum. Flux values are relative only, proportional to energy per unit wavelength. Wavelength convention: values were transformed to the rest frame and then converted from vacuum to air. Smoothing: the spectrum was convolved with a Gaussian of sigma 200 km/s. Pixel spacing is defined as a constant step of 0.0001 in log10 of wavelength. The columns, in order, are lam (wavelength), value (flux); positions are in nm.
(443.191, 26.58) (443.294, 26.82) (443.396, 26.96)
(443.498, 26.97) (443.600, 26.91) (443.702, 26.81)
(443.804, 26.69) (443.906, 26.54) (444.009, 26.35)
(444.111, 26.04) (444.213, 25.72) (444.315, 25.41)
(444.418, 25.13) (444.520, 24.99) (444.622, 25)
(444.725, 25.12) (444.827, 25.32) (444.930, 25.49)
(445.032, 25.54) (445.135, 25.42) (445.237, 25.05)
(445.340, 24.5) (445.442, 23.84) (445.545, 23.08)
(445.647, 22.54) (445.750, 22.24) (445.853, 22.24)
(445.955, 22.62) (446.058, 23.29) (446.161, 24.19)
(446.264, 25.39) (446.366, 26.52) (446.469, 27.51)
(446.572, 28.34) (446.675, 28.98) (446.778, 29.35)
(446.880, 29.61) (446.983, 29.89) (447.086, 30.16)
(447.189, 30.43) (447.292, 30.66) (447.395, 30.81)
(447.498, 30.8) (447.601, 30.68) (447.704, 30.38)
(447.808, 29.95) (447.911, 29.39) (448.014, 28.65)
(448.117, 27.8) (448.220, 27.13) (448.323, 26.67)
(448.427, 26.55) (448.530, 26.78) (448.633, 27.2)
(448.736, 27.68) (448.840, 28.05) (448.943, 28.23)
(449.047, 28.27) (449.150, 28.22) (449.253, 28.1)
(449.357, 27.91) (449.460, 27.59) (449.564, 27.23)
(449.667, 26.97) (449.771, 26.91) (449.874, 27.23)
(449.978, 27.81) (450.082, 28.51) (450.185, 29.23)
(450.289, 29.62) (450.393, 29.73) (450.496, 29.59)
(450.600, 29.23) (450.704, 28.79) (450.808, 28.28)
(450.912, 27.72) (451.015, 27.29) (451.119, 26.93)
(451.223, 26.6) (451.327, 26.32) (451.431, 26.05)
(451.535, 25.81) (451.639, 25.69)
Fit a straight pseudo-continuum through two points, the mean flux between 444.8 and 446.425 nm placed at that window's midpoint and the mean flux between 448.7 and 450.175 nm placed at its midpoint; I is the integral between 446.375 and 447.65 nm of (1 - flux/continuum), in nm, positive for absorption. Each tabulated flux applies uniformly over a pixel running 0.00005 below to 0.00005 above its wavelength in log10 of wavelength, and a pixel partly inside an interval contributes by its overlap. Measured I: -0.21 nm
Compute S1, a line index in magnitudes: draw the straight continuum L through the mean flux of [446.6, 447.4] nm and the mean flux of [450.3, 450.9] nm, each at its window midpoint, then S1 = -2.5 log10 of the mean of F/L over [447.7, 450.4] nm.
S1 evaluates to 0.05 mag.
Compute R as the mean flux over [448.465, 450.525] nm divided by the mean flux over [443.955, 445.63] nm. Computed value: 1.12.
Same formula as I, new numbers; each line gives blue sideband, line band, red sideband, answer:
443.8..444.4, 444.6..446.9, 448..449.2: 0.119 nm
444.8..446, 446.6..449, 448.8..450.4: -0.245 nm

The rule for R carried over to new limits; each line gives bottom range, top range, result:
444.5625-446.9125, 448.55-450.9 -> 1.12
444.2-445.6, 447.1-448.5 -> 1.17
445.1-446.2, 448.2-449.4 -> 1.17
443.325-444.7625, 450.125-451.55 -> 1.07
